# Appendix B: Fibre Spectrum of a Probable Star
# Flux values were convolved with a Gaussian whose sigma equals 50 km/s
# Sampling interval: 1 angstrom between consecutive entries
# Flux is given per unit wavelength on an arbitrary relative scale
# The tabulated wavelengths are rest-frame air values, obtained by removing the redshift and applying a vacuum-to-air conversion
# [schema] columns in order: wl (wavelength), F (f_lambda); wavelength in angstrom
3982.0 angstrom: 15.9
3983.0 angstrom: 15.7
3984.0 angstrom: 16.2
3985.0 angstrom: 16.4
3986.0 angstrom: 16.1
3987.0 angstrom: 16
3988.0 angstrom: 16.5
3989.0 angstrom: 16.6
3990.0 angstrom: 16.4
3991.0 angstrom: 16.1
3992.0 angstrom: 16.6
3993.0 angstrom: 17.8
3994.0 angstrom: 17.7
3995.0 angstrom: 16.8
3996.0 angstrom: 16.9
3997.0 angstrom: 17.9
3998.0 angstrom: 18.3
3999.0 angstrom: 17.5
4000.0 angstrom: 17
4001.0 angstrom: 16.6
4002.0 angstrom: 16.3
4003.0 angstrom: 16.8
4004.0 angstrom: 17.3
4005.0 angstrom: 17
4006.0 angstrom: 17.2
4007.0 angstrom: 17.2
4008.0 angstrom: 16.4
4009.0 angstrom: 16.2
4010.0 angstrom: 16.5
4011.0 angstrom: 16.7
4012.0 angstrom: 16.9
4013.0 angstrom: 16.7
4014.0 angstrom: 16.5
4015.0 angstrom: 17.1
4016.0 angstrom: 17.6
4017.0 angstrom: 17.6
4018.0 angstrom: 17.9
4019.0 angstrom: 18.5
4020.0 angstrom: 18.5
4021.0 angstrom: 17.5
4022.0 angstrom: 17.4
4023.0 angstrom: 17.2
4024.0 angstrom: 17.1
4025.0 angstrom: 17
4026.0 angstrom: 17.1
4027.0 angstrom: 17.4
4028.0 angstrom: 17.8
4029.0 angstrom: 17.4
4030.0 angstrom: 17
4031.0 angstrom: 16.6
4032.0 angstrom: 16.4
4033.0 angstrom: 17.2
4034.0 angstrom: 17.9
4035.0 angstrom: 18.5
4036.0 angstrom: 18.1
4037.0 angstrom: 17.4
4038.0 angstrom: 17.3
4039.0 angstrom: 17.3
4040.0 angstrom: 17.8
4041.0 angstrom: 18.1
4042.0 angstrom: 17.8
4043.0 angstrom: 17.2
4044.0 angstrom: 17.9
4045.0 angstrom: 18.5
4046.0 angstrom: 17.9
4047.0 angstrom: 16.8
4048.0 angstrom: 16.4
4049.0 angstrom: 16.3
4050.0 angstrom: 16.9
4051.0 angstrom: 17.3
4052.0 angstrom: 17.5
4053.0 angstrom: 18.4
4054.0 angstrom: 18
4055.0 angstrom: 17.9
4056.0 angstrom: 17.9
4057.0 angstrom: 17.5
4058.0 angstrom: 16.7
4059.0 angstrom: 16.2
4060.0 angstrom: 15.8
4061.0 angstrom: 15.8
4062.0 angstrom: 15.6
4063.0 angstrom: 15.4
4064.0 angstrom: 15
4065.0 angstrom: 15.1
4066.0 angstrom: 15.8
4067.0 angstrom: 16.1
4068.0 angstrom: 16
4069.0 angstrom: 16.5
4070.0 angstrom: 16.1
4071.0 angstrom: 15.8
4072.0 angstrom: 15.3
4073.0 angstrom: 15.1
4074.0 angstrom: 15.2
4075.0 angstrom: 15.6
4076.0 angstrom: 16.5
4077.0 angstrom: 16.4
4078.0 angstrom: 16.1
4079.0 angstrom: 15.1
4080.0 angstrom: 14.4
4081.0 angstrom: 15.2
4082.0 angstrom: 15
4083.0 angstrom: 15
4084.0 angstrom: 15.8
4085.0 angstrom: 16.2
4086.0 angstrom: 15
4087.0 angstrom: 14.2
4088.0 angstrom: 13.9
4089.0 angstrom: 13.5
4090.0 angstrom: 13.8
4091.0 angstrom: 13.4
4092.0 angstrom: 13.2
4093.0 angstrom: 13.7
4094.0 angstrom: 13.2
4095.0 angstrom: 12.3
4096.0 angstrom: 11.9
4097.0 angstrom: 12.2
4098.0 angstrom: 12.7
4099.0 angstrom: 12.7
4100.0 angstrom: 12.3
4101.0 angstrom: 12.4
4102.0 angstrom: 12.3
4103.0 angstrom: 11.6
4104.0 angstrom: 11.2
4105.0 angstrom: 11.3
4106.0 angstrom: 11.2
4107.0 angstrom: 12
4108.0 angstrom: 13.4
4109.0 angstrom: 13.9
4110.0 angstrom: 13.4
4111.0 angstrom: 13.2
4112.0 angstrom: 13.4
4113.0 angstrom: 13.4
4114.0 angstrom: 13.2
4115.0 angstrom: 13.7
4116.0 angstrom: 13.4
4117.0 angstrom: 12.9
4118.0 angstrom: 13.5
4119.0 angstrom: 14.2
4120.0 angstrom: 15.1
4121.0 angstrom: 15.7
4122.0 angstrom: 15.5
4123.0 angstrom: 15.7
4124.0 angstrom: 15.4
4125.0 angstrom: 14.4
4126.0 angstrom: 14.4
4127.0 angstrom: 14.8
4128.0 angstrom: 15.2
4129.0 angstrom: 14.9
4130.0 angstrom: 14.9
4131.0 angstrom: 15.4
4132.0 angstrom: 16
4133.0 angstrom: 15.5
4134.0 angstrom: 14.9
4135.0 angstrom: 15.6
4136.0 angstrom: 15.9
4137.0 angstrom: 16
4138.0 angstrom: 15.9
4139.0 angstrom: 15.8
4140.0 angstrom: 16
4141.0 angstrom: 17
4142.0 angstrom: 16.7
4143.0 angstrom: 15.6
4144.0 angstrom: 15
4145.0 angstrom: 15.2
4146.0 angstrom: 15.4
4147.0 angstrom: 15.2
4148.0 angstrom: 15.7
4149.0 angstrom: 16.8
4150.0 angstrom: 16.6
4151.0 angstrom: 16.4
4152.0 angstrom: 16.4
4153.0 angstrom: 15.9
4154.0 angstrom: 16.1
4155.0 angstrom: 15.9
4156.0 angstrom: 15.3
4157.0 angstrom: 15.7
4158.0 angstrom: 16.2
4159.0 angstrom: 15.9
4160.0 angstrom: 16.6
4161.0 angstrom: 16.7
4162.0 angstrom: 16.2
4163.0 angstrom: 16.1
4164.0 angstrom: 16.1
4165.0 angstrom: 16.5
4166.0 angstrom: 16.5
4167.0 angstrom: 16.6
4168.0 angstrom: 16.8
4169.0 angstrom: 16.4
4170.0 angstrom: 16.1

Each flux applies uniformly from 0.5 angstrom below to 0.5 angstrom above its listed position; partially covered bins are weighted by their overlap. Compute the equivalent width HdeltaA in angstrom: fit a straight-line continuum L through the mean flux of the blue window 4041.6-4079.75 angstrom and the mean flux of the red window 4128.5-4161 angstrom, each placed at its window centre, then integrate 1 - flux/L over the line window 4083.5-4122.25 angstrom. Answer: 6.8 angstrom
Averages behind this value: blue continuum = 16.5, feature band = 13.3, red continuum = 15.8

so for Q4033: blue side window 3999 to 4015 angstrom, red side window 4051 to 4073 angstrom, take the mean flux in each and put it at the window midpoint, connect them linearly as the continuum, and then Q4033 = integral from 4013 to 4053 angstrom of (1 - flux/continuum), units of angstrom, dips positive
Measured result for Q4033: -2.0 angstrom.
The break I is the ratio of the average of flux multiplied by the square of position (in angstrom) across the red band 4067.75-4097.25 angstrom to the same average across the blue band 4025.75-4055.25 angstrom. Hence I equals 0.9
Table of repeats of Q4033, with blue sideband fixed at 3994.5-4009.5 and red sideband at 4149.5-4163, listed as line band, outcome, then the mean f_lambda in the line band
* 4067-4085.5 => 1.07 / 15.6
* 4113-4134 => 2.14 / 14.7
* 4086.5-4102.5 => 3.41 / 13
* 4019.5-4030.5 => -0.33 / 17.4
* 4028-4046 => -0.80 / 17.6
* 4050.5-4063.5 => -0.16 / 16.9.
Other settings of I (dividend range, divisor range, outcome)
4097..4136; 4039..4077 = 0.85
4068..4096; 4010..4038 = 0.88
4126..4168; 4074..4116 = 1.19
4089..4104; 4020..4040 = 0.75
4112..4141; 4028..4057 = 0.89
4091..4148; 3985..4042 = 0.87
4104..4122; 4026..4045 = 0.79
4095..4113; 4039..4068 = 0.75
